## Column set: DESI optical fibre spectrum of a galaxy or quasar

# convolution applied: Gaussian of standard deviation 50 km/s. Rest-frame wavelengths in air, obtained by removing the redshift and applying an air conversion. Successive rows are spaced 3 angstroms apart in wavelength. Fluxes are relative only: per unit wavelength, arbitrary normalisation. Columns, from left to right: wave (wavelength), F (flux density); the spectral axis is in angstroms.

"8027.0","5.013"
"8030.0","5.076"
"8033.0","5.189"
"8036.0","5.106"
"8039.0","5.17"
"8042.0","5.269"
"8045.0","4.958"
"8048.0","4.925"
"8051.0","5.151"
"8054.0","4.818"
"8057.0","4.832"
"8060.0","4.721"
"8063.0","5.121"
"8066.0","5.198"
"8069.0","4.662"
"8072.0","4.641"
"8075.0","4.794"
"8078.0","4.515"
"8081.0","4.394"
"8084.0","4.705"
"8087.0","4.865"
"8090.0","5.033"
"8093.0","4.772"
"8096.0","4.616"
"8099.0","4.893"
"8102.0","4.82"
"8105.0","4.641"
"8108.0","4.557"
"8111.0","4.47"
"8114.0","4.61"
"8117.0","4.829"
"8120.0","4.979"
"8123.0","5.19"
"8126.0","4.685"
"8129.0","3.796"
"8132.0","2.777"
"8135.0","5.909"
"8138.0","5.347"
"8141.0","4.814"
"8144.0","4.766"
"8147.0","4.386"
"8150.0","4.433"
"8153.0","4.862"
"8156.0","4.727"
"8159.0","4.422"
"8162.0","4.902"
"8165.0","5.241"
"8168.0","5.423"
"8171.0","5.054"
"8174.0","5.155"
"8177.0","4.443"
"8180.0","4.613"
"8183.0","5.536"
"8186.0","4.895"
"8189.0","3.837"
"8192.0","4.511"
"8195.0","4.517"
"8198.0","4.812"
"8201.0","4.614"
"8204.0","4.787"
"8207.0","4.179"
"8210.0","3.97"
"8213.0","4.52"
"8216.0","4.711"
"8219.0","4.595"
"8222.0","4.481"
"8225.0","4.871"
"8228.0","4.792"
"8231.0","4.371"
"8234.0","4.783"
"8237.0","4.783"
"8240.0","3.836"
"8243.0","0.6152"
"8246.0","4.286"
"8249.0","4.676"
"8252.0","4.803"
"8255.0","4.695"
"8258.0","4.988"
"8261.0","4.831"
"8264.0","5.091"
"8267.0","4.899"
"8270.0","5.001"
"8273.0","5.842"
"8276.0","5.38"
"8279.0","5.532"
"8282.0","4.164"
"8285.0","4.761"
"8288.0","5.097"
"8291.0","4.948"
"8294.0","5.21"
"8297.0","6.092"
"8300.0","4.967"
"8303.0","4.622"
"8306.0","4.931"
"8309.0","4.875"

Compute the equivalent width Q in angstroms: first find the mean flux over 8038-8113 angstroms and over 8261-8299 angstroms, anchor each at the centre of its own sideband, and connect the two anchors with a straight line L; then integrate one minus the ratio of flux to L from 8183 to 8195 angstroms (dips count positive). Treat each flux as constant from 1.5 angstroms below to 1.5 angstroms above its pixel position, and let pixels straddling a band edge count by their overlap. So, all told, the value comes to 1.0 angstroms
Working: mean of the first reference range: 4.82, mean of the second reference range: 5.15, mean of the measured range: 4.57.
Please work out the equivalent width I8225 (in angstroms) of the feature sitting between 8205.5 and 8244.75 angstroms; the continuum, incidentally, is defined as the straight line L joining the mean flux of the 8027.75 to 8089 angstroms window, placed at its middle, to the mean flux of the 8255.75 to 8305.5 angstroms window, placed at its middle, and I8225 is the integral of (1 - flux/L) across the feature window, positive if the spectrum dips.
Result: 6.6 angstroms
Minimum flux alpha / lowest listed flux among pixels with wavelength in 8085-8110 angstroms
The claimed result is 4.557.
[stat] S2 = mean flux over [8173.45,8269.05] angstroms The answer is 4.51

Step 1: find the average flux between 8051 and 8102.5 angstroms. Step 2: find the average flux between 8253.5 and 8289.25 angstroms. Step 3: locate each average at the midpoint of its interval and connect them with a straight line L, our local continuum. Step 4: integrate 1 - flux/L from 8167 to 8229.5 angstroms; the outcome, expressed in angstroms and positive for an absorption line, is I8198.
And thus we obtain 3.3 angstroms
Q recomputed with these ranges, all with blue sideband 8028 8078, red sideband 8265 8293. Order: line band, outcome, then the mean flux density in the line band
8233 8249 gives 4.2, 3.72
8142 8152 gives 0.9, 4.56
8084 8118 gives 1.7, 4.73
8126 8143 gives 1.5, 4.55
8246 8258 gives 0.8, 4.7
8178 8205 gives 1.9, 4.67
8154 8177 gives 0.3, 4.95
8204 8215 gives 1.6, 4.32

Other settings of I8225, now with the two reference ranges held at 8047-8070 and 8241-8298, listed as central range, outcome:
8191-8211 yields 1.3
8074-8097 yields 0.9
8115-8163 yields 1.9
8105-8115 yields 0.7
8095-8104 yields 0.2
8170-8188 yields -0.3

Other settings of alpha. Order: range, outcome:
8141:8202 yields 3.837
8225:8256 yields 0.6152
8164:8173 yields 5.054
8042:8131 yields 3.796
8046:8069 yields 4.662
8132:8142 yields 2.777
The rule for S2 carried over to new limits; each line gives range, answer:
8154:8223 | 4.7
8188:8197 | 4.34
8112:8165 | 4.69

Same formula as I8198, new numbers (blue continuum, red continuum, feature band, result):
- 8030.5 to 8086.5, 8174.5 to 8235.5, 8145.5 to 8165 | 0.1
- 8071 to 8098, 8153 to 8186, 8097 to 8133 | 1.8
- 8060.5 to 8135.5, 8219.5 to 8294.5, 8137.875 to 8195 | -1.4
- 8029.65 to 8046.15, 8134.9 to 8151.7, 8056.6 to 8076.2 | 0.8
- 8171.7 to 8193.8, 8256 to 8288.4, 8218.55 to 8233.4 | 0.7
